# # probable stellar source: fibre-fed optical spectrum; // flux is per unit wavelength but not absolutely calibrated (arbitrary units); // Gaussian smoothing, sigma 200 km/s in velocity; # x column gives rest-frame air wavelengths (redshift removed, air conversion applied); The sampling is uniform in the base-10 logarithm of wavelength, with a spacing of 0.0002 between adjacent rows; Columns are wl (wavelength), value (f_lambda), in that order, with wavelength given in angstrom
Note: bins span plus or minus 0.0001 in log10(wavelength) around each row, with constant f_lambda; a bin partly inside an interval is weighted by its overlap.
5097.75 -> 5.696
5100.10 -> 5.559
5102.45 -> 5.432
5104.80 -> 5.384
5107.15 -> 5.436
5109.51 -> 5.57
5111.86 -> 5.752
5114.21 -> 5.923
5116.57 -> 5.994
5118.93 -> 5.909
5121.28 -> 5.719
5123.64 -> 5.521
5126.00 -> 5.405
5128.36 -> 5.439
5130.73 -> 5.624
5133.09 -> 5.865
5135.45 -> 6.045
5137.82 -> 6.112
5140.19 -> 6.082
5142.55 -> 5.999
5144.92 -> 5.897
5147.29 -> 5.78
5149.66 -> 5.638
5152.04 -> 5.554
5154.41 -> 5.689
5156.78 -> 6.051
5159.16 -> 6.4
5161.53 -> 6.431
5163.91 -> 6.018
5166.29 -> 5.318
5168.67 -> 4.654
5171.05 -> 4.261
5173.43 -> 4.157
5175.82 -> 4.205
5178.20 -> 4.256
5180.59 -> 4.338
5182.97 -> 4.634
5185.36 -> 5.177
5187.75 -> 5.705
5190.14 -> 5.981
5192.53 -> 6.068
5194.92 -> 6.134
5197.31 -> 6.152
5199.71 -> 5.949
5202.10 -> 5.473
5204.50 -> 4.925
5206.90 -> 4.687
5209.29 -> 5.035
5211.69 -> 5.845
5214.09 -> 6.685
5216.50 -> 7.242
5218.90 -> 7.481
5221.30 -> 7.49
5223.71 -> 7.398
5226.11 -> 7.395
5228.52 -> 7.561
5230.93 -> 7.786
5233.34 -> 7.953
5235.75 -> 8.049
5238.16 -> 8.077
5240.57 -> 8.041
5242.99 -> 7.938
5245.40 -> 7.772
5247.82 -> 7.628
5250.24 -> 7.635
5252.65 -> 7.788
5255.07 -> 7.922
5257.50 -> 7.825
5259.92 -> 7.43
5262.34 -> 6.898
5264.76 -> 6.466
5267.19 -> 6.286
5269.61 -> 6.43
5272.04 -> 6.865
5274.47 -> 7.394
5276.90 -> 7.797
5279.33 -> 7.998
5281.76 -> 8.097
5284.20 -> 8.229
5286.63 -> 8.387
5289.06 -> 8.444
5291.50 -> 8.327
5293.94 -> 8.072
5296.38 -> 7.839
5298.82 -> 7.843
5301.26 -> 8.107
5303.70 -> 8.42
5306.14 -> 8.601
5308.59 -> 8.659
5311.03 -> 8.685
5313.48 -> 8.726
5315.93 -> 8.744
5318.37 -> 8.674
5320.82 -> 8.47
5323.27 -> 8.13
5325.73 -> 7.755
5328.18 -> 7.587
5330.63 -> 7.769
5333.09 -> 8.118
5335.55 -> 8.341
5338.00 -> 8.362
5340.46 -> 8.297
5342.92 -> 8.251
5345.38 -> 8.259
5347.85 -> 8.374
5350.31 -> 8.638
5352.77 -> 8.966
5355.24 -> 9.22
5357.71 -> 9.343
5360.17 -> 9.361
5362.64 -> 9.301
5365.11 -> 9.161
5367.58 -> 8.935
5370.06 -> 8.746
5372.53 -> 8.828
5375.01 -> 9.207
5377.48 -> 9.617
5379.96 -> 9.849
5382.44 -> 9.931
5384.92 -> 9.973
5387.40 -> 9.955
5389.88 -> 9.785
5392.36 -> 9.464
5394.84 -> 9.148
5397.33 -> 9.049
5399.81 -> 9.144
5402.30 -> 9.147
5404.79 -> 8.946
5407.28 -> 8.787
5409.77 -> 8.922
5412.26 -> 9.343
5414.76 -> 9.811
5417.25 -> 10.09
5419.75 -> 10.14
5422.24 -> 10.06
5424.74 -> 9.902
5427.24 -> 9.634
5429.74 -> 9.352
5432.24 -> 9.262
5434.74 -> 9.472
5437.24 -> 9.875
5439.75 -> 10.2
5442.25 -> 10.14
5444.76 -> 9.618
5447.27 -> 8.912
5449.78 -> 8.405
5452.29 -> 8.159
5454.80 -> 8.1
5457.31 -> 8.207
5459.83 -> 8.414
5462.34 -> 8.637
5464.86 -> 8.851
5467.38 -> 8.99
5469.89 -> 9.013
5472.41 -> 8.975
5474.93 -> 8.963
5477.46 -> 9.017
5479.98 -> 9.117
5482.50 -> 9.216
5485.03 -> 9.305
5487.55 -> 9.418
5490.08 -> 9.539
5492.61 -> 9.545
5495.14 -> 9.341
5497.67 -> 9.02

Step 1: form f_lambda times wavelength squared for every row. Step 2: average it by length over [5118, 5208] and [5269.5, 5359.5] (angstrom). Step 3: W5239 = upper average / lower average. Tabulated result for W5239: 1.6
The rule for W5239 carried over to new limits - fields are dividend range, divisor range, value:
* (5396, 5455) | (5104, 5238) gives 1.75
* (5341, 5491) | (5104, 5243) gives 1.69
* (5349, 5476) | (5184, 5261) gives 1.44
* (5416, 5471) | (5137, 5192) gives 1.90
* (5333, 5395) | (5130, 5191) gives 1.80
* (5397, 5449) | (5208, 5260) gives 1.37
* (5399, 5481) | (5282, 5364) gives 1.14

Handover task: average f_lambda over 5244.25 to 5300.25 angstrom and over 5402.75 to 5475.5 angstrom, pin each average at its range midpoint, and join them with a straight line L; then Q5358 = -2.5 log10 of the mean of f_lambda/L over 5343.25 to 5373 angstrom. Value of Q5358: -0.06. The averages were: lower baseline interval 7.63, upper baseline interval 9.21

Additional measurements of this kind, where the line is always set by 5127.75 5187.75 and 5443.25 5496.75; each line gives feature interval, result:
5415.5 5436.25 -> -0.16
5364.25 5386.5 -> -0.19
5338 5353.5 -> -0.12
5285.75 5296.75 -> -0.19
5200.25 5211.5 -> 0.16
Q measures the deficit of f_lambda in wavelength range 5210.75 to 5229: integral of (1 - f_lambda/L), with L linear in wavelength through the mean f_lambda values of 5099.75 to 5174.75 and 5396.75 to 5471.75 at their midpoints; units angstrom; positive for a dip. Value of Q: -1.37 angstrom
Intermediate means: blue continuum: 5.64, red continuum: 9.22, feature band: 7.14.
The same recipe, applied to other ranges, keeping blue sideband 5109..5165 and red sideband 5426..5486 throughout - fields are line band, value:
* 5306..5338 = -2.5 angstrom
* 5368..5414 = -5.0 angstrom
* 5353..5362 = -1.3 angstrom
